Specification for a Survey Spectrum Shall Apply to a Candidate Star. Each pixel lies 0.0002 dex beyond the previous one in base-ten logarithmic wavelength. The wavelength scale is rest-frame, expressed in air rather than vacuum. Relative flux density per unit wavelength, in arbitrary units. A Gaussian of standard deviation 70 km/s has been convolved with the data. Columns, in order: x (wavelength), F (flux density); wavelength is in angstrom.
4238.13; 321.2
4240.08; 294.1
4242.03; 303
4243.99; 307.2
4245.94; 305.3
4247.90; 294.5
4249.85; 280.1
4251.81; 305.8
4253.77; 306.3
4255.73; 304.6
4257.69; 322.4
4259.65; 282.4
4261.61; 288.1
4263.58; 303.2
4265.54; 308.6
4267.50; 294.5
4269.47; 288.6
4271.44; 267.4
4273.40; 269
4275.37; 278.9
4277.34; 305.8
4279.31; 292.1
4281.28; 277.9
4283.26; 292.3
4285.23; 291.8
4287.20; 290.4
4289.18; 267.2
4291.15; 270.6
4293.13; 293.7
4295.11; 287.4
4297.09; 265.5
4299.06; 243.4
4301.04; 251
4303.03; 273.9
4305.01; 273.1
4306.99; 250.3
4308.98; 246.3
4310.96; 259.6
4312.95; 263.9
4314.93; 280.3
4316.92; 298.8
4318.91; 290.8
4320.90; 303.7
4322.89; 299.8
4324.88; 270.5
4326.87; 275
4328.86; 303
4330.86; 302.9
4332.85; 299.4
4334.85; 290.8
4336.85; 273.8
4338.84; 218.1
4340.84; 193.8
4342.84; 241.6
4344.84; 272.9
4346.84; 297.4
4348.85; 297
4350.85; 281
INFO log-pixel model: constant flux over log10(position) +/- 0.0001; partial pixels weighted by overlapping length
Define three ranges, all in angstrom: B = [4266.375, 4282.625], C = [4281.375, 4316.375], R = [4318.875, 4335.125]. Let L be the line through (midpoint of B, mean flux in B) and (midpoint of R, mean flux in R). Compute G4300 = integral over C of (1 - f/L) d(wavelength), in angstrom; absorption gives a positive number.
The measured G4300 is 2.10 angstrom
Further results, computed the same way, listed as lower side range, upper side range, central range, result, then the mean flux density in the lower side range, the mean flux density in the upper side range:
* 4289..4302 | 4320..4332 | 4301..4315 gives 0.83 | 269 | 293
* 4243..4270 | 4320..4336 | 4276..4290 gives 0.42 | 300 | 293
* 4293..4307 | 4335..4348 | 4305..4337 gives -2.74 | 267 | 253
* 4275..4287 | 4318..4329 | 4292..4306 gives 0.98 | 290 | 290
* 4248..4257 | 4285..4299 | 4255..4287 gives -0.23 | 300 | 278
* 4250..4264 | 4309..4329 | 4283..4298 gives 0.44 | 300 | 282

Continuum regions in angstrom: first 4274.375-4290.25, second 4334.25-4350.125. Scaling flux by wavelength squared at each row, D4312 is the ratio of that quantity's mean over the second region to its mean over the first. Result 0.9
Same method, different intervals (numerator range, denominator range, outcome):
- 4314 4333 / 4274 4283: 1.04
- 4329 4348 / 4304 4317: 1.02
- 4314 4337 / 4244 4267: 1.00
